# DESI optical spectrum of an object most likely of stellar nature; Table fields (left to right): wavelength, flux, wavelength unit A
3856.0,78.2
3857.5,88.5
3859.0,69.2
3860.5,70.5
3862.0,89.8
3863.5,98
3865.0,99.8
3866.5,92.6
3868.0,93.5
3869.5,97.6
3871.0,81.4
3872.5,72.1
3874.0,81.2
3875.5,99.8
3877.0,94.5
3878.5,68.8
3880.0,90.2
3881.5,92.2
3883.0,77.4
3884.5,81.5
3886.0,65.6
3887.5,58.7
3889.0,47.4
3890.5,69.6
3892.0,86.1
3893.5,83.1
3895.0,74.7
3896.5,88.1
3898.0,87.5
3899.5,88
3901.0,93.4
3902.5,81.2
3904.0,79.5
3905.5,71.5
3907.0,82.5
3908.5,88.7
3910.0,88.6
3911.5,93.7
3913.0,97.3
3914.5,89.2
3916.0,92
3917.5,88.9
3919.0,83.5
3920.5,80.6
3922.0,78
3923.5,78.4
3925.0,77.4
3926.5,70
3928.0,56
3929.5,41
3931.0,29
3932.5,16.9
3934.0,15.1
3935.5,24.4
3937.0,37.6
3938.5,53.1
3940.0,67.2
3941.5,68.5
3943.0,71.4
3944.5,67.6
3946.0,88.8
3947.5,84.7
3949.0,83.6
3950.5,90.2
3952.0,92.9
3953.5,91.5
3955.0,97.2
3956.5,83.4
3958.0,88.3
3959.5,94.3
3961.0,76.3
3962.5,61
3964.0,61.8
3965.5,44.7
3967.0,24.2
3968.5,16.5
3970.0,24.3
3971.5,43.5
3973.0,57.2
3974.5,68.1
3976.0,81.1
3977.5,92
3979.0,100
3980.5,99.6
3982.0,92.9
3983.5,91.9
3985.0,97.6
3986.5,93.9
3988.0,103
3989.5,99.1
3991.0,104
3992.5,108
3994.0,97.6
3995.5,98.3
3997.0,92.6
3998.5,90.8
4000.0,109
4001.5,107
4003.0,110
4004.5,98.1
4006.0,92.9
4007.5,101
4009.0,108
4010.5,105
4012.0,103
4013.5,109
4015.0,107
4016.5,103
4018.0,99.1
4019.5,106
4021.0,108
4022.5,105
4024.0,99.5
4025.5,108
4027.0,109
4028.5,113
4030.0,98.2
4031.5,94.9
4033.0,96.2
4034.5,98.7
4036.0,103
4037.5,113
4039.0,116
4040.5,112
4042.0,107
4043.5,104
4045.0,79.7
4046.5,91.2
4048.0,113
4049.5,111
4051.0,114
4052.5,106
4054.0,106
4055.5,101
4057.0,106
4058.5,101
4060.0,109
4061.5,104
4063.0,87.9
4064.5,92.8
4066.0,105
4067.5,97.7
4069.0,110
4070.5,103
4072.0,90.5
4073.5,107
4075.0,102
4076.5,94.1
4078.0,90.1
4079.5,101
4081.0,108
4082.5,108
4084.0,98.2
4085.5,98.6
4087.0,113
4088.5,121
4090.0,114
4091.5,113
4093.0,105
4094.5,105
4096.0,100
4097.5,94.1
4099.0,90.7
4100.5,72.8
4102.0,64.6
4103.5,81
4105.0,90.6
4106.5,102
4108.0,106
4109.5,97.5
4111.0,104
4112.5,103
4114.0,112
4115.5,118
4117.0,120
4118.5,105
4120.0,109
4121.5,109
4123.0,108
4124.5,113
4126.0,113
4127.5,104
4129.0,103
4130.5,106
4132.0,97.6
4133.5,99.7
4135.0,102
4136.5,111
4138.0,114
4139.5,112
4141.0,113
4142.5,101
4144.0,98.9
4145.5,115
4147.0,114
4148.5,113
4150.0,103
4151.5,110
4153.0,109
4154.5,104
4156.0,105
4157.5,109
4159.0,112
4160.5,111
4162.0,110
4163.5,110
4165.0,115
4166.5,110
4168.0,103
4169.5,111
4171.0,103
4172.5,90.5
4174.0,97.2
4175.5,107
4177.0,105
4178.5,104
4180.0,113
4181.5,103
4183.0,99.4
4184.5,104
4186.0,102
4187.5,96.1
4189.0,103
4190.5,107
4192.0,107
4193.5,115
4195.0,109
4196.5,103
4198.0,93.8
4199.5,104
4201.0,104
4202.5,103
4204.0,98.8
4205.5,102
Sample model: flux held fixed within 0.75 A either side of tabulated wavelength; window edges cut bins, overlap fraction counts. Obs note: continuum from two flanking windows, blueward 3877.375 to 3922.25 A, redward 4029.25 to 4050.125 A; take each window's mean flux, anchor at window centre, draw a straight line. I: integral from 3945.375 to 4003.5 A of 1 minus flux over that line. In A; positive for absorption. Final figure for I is 6.3 A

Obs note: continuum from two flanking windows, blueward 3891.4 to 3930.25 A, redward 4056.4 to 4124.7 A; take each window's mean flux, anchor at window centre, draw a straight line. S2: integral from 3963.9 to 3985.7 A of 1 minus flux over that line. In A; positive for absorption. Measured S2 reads 5.5 A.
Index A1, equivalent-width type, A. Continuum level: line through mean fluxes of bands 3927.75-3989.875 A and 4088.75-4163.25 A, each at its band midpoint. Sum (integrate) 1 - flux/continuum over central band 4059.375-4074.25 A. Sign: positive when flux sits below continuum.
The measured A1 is -1.4 A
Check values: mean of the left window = 68.3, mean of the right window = 105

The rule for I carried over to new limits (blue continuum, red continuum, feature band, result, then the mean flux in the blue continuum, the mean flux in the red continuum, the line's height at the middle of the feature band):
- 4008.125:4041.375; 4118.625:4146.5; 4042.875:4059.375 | 0.4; 105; 107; 106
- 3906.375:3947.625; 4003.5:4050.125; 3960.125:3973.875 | 6.0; 67.9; 104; 82.2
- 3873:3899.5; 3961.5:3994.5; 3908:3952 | 4.7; 79.4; 75.4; 77.5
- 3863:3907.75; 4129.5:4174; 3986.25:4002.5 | -1.4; 82.5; 107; 92.6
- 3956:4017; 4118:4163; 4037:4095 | -4.0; 86.3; 108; 97.4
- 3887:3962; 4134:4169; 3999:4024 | -4.7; 74.3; 109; 87.6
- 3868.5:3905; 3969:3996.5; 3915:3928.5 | 0.6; 80.8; 85.7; 82.6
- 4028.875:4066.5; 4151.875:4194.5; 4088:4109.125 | 1.5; 103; 106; 104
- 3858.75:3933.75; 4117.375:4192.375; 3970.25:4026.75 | -4.1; 78.8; 107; 89.8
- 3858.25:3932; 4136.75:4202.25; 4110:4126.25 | -1.4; 80.2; 106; 101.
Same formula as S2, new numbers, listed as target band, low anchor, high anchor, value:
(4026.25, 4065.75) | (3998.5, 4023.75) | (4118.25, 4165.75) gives 0.6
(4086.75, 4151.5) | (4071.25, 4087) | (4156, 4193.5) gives -1.2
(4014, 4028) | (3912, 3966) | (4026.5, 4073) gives -1.6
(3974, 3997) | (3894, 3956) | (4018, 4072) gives -1.7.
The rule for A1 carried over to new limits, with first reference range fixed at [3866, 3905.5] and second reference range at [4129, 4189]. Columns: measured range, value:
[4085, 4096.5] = -1.0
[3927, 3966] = 9.9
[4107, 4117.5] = -0.6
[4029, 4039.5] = -0.9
